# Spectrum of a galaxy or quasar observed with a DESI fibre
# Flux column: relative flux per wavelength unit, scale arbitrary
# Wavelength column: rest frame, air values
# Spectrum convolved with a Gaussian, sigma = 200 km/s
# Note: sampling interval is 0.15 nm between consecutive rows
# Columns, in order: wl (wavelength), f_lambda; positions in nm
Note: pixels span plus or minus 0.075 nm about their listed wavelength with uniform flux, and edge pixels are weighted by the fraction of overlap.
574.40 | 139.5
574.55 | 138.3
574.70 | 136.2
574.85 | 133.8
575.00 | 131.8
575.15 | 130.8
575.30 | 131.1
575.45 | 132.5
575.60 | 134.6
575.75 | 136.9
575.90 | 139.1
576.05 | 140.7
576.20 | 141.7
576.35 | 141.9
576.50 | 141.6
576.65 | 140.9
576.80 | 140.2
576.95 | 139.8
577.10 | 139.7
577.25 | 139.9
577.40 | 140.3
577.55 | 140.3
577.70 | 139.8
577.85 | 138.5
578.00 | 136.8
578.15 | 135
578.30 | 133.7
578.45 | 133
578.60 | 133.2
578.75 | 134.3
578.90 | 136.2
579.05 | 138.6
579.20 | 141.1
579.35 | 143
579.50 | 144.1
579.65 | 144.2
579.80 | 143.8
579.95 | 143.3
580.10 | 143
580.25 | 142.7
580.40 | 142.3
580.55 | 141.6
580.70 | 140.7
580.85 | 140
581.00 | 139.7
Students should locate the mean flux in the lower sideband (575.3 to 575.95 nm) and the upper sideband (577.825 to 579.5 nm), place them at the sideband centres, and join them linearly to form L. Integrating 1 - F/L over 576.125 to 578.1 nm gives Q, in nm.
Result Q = -0.059 nm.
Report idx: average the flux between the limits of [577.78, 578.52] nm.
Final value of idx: 135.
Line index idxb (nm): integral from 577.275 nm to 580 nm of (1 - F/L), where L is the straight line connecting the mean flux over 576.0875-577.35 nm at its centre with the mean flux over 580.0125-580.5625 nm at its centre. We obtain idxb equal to 0.05 nm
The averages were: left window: 141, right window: 143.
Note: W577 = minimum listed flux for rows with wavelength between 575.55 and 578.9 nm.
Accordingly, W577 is 133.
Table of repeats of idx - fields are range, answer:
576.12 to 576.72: 142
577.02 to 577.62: 140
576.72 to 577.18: 140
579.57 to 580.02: 144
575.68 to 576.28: 140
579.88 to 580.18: 143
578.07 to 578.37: 134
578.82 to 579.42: 140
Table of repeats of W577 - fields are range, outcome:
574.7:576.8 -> 130.8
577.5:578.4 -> 133.7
